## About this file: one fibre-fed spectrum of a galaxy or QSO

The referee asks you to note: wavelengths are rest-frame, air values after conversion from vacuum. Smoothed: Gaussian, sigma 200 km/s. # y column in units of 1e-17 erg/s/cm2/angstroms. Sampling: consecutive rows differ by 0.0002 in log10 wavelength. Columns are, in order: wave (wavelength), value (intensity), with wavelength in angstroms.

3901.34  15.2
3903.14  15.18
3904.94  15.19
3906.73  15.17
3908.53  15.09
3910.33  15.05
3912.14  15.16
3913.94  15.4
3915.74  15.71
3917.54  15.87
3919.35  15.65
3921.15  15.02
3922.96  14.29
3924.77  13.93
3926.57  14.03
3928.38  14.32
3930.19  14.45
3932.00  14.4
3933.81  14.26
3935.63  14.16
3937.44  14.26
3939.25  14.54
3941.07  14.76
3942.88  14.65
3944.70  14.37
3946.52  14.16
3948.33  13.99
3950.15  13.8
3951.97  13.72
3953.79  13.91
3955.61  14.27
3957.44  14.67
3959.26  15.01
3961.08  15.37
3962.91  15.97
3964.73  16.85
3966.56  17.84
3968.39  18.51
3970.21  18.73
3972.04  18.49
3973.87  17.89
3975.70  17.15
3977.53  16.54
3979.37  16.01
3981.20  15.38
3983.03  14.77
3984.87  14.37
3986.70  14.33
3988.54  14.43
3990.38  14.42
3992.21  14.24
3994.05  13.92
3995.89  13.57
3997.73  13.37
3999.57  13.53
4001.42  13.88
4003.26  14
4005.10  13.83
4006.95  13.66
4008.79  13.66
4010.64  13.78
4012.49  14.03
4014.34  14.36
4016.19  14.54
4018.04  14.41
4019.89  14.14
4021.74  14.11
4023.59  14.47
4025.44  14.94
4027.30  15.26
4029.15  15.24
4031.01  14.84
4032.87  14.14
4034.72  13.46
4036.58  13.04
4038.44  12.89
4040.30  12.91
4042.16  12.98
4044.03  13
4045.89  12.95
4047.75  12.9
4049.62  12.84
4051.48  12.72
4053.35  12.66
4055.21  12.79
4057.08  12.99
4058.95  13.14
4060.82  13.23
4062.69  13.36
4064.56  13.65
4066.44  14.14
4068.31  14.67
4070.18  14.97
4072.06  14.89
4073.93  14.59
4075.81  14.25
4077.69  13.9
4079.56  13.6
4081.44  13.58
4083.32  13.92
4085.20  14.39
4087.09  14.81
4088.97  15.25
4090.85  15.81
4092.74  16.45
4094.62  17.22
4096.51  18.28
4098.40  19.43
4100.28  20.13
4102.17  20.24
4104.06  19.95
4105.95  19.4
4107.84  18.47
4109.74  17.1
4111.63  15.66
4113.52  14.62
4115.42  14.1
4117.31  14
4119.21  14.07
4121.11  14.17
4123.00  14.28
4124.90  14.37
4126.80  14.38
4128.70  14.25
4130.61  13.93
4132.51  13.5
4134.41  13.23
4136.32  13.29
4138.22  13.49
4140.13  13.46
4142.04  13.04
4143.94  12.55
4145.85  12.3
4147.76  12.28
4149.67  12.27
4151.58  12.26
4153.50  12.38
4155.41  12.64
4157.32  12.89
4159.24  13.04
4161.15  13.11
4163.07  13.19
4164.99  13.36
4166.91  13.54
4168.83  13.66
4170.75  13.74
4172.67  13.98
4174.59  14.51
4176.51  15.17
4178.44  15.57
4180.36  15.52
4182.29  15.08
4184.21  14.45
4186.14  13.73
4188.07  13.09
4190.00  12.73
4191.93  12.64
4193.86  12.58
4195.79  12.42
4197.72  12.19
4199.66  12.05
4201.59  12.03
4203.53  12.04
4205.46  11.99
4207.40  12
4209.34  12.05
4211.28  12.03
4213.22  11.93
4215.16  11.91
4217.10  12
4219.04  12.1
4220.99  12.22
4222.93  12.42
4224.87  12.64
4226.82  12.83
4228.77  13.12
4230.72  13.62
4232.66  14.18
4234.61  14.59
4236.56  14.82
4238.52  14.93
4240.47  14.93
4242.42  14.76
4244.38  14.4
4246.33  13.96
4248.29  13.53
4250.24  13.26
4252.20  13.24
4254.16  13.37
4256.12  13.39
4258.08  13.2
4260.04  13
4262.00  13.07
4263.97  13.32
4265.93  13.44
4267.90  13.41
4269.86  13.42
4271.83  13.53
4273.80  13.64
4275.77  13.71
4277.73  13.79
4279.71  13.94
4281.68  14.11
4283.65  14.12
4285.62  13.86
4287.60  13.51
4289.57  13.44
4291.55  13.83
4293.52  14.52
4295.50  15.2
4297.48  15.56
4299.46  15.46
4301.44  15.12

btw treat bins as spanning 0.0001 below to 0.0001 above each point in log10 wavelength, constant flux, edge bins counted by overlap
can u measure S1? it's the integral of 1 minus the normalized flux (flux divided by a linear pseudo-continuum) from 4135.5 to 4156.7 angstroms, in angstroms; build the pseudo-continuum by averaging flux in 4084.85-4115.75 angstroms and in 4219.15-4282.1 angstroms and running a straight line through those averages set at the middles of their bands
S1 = 4.49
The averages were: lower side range 17.2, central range 12.7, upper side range 13.6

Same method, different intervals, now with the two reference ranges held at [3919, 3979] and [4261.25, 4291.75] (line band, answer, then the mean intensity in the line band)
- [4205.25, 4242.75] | 2.3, 13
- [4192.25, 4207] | 1.9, 12.2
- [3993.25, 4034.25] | 2.2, 14.2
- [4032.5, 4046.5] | 1.6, 13.1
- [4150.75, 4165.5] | 1.4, 12.8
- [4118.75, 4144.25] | 1.1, 13.7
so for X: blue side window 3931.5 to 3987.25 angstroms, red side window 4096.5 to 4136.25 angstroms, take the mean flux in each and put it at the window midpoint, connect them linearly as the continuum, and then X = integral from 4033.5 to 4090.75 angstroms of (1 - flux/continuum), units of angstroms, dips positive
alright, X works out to 7.7 angstroms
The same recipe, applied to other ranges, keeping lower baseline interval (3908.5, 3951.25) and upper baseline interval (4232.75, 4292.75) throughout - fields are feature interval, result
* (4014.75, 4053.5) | 1.6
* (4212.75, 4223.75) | 1.4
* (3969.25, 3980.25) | -2.2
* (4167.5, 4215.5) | 2.7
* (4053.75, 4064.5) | 0.9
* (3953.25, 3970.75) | -1.9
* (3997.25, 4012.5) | 0.7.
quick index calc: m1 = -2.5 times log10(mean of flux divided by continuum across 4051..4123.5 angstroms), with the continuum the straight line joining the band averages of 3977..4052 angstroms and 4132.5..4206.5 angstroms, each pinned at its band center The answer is -0.12 mag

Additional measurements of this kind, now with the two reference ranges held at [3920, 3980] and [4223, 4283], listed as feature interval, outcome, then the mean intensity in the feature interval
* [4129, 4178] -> 0.074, 13.3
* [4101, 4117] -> -0.198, 17.3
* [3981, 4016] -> 0.072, 14.1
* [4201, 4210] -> 0.161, 12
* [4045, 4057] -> 0.152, 12.8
